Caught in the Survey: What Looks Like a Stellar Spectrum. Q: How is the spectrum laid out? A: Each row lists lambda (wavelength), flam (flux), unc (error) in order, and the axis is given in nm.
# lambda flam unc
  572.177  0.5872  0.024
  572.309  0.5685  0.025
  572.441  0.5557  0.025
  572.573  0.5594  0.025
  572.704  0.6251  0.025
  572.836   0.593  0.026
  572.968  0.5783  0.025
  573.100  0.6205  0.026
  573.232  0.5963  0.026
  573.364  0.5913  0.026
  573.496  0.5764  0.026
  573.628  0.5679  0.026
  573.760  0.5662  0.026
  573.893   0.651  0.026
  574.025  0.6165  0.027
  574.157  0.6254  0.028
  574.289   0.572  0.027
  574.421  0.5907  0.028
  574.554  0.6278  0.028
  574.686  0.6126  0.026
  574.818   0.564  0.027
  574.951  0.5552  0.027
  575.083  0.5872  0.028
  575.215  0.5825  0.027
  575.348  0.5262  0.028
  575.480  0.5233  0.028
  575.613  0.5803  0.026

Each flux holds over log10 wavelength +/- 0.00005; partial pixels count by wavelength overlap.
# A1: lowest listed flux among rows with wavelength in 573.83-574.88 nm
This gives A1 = 0.564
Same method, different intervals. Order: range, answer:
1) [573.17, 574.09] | 0.5662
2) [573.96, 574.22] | 0.6165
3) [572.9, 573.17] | 0.5783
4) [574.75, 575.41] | 0.5262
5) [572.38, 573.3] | 0.5557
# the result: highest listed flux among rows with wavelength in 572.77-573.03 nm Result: 0.593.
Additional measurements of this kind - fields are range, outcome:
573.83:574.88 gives 0.651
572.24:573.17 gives 0.6251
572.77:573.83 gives 0.6205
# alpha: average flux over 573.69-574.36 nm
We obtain 0.606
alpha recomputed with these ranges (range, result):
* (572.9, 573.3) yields 0.598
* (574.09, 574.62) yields 0.604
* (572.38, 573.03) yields 0.583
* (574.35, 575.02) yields 0.59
